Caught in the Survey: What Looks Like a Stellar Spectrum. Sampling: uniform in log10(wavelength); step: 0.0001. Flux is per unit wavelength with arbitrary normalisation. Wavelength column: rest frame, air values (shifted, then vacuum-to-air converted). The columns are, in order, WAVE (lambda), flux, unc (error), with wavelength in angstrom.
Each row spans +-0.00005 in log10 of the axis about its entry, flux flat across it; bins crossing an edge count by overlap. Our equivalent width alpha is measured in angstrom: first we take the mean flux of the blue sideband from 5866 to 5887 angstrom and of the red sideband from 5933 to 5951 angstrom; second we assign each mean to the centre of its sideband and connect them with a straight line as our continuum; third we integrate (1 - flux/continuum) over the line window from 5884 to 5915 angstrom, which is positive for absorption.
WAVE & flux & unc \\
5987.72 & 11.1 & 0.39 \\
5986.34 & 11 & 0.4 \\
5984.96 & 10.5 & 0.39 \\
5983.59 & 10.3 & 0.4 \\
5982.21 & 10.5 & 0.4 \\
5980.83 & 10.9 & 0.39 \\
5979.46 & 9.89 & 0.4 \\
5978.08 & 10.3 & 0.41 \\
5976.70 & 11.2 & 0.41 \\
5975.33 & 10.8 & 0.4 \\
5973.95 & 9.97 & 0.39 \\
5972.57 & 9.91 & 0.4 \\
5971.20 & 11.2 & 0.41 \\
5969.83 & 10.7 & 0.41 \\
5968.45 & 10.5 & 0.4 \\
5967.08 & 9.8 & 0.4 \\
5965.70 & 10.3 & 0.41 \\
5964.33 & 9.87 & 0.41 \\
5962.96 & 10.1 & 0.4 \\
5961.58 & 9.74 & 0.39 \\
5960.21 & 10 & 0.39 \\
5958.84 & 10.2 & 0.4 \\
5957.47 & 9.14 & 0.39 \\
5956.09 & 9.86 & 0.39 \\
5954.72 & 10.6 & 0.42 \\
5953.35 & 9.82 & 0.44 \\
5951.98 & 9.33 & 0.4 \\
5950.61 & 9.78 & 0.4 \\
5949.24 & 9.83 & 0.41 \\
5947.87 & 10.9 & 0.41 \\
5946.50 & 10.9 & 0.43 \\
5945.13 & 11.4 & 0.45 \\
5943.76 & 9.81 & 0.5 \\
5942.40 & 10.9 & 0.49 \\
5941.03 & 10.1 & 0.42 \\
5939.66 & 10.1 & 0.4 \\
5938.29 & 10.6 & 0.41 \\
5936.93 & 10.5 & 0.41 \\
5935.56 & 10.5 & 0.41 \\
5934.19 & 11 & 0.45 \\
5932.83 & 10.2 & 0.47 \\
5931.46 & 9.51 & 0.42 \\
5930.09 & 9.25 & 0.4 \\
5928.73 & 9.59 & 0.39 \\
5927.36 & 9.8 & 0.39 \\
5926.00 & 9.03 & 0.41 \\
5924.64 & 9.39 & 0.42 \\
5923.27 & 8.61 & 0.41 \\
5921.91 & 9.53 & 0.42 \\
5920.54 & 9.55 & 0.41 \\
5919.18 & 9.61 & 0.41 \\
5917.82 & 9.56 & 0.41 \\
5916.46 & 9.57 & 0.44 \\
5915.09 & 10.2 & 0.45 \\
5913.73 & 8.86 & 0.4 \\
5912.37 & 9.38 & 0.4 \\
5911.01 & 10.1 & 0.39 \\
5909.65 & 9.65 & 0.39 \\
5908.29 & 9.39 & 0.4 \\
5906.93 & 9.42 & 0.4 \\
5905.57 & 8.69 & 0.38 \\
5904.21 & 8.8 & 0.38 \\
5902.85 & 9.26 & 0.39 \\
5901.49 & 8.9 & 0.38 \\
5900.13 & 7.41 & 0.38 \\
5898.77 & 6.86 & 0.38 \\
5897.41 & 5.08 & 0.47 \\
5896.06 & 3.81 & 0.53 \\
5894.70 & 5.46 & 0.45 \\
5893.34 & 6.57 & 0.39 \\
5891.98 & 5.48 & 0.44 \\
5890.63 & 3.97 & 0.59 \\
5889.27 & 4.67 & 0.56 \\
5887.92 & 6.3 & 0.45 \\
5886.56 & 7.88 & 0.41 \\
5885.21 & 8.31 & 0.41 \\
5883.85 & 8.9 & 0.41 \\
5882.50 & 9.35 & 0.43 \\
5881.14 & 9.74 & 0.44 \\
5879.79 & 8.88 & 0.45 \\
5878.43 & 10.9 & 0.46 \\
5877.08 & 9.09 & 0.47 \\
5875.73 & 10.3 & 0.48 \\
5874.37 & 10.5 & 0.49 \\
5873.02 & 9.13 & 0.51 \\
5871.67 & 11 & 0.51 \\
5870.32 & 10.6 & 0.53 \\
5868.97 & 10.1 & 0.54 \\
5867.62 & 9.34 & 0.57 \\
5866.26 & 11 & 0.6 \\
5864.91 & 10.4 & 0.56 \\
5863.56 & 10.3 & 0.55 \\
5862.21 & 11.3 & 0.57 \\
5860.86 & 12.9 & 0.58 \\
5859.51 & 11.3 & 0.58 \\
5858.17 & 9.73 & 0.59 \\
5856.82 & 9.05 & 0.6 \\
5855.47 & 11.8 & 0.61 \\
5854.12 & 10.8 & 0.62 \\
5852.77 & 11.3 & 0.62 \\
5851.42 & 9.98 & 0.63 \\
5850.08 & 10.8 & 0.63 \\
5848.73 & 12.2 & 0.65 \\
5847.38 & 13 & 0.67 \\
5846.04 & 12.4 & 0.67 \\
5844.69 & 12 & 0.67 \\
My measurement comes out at 7.6 angstrom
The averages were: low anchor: 9.68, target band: 7.55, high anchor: 10.5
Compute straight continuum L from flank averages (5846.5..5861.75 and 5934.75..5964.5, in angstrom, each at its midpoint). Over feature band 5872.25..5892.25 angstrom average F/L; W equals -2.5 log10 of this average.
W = 0.297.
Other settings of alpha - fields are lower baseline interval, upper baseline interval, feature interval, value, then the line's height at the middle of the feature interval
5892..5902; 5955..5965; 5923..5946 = -4.56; 8.38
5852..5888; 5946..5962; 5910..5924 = 0.74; 10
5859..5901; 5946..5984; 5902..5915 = -0.26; 9.14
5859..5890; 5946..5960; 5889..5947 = 5.75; 9.85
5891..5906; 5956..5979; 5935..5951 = -2.56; 9.02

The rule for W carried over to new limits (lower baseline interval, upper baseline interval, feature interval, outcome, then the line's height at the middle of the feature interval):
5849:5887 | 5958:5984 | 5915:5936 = 0.067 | 10.3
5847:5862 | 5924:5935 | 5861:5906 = 0.245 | 10.6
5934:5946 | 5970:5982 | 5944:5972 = 0.036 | 10.5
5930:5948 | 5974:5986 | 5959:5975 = 0.031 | 10.5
